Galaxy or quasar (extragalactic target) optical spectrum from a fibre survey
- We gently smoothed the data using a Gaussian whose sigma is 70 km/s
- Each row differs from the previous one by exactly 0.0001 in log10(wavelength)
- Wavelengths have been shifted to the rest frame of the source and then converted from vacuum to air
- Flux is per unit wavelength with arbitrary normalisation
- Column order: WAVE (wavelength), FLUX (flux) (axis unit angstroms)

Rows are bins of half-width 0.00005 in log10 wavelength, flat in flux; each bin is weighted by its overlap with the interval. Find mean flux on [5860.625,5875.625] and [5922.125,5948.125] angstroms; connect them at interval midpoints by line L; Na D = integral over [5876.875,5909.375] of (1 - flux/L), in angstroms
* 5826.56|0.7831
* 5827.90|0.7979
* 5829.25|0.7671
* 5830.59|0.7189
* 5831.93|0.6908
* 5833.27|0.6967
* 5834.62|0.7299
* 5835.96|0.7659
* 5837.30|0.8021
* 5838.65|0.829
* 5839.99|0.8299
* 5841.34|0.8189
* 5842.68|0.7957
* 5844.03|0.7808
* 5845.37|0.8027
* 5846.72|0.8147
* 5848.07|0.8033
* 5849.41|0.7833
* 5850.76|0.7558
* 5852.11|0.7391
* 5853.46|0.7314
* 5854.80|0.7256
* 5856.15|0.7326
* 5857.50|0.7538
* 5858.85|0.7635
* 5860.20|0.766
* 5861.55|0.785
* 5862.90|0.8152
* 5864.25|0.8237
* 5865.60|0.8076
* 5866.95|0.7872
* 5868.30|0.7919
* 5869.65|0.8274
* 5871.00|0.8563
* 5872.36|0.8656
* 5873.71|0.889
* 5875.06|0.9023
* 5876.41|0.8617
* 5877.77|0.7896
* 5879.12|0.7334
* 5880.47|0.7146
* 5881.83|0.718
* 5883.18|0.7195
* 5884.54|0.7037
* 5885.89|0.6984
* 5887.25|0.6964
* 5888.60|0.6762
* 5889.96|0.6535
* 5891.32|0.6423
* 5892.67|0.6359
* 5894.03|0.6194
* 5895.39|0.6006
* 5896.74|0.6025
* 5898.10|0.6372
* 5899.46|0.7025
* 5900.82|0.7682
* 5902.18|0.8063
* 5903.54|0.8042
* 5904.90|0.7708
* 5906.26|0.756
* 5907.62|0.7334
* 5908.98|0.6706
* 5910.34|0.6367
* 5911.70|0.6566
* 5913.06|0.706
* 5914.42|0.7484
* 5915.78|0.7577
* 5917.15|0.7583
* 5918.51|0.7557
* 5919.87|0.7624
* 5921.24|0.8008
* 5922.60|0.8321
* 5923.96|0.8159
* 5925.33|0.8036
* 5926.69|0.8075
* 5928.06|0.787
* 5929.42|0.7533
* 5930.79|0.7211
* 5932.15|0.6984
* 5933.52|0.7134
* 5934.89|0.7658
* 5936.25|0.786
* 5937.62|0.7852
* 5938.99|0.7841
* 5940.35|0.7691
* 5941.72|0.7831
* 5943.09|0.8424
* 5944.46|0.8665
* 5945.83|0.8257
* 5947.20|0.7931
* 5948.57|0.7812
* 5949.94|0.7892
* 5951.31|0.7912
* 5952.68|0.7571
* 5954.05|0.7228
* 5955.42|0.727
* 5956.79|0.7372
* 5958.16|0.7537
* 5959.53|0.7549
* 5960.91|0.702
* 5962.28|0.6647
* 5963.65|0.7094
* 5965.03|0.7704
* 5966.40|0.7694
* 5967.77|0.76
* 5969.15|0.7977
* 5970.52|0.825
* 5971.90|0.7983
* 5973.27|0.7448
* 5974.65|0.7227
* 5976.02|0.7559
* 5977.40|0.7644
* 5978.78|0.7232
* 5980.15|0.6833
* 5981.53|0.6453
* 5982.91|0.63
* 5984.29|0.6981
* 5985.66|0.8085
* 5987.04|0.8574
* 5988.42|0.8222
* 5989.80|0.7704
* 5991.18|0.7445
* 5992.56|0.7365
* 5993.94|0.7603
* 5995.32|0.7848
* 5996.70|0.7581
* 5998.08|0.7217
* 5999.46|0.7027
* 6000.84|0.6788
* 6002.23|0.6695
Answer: 4.39 angstroms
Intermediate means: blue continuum 0.83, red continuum 0.785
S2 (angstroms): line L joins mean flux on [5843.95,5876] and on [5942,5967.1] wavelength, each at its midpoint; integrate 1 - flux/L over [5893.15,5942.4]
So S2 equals 2.3 angstroms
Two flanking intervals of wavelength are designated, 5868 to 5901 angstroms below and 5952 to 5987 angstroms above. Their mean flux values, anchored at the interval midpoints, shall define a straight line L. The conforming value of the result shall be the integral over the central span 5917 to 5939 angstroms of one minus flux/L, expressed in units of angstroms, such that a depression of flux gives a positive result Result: -1.1 angstroms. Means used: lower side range 0.731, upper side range 0.739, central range 0.772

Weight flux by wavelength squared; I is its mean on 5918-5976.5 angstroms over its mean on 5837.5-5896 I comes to 1.04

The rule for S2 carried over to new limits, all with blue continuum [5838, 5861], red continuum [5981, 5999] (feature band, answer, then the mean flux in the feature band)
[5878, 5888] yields 0.7 angstroms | 0.716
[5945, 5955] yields -0.3 angstroms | 0.78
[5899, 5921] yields 0.8 angstroms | 0.739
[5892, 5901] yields 1.4 angstroms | 0.646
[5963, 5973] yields -0.3 angstroms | 0.775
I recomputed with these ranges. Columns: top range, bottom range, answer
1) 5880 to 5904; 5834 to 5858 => 0.90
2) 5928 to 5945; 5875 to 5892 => 1.08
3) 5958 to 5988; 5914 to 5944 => 0.97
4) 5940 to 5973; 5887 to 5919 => 1.12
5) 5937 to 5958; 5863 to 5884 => 1.00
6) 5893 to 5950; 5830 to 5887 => 0.98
